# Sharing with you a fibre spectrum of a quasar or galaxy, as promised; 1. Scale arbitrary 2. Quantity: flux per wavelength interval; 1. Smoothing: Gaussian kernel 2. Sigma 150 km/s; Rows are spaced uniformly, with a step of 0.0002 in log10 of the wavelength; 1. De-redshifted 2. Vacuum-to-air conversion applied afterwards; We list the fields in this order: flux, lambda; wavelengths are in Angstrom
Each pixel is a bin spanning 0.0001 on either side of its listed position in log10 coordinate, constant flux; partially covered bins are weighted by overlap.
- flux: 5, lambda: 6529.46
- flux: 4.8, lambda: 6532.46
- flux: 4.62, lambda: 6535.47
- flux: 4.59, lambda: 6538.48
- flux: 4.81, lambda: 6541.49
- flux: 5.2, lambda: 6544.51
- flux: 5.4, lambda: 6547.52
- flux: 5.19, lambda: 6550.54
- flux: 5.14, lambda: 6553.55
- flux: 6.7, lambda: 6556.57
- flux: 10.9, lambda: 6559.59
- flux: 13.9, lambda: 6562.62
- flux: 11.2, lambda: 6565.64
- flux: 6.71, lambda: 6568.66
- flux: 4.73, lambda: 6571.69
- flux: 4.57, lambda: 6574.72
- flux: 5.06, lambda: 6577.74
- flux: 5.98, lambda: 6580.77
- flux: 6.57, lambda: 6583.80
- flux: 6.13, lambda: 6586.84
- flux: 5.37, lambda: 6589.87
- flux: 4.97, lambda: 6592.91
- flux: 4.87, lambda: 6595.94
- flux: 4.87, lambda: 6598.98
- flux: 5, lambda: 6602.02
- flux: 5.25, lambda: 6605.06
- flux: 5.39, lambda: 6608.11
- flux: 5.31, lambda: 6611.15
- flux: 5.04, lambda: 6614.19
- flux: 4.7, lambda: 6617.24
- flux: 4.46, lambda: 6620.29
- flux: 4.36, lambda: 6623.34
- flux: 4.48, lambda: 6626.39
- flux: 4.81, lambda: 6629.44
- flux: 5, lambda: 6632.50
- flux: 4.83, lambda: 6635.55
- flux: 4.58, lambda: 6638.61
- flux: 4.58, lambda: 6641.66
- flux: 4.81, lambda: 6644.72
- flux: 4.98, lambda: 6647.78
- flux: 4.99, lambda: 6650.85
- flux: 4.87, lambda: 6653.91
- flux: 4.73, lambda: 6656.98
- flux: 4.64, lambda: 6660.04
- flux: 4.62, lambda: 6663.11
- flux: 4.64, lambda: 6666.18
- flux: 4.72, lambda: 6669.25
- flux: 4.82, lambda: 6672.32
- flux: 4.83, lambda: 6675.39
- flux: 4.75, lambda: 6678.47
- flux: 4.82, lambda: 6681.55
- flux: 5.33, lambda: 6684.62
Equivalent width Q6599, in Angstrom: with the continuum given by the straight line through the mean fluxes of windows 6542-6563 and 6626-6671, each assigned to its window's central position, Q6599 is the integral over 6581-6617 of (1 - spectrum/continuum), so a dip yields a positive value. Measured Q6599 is 3.56 Angstrom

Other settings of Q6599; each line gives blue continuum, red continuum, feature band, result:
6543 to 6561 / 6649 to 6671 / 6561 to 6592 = -4.78 Angstrom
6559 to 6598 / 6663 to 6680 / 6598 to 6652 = 8.71 Angstrom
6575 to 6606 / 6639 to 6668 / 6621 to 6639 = 1.13 Angstrom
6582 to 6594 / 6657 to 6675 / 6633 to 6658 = 0.90 Angstrom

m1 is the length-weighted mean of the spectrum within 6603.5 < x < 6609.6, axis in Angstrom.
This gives 5.31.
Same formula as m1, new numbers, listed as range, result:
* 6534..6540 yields 4.61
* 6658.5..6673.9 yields 4.69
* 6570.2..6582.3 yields 5.09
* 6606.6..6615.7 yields 5.25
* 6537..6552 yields 5.04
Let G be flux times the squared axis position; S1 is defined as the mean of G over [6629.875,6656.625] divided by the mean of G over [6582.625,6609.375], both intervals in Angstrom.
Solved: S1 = 0.9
